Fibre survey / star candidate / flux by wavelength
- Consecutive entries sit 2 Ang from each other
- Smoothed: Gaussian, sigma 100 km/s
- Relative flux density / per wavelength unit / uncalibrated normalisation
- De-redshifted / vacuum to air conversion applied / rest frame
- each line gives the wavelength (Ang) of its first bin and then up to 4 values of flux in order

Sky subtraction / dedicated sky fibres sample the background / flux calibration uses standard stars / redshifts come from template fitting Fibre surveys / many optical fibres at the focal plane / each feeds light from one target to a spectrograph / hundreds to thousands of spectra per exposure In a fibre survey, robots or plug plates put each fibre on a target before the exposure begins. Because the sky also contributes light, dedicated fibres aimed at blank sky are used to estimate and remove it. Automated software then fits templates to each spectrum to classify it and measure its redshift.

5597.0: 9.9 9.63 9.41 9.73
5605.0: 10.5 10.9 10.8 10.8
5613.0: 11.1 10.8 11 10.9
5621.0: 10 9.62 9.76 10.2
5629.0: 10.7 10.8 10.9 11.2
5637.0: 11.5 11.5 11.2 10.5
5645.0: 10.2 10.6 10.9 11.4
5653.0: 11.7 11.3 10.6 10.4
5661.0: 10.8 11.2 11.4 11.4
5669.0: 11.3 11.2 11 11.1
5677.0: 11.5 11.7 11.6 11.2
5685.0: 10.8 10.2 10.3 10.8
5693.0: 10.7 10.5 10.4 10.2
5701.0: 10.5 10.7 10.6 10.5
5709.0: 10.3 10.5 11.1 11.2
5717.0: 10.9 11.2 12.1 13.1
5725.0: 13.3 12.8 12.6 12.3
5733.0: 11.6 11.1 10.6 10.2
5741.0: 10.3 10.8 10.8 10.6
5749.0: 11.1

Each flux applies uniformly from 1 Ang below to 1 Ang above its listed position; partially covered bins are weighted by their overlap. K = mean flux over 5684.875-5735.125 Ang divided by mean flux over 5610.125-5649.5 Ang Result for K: 1.0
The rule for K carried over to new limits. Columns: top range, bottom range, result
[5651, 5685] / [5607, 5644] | 1.04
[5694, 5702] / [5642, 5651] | 0.98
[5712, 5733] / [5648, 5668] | 1.08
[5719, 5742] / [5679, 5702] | 1.10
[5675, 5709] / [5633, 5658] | 0.97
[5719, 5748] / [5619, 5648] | 1.09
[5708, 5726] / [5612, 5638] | 1.08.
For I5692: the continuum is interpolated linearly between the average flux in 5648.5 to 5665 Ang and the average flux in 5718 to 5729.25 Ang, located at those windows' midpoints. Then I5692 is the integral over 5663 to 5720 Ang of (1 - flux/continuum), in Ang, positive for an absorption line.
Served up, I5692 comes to 4.4 Ang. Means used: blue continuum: 11.1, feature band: 10.9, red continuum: 12.5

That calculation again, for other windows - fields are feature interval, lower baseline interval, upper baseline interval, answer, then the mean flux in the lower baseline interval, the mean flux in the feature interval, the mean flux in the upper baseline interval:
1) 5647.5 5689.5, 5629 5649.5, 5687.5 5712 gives -1.51 Ang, 10.9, 11.1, 10.5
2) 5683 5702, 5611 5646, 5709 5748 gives 1.06 Ang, 10.7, 10.5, 11.4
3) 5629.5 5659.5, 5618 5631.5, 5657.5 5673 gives -0.92 Ang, 10.3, 11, 11.1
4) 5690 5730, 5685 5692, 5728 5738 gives -0.52 Ang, 10.5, 11.2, 11.6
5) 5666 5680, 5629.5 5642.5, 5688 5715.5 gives -0.63 Ang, 11.1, 11.3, 10.6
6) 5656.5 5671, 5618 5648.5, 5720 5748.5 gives -0.15 Ang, 10.6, 11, 11.6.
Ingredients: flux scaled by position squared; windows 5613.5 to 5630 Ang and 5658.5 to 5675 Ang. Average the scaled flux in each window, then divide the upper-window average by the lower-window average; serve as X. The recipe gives 1.09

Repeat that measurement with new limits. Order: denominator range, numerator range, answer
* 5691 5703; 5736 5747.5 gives 1.02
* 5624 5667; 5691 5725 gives 1.03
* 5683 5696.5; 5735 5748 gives 1.02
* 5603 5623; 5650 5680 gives 1.07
